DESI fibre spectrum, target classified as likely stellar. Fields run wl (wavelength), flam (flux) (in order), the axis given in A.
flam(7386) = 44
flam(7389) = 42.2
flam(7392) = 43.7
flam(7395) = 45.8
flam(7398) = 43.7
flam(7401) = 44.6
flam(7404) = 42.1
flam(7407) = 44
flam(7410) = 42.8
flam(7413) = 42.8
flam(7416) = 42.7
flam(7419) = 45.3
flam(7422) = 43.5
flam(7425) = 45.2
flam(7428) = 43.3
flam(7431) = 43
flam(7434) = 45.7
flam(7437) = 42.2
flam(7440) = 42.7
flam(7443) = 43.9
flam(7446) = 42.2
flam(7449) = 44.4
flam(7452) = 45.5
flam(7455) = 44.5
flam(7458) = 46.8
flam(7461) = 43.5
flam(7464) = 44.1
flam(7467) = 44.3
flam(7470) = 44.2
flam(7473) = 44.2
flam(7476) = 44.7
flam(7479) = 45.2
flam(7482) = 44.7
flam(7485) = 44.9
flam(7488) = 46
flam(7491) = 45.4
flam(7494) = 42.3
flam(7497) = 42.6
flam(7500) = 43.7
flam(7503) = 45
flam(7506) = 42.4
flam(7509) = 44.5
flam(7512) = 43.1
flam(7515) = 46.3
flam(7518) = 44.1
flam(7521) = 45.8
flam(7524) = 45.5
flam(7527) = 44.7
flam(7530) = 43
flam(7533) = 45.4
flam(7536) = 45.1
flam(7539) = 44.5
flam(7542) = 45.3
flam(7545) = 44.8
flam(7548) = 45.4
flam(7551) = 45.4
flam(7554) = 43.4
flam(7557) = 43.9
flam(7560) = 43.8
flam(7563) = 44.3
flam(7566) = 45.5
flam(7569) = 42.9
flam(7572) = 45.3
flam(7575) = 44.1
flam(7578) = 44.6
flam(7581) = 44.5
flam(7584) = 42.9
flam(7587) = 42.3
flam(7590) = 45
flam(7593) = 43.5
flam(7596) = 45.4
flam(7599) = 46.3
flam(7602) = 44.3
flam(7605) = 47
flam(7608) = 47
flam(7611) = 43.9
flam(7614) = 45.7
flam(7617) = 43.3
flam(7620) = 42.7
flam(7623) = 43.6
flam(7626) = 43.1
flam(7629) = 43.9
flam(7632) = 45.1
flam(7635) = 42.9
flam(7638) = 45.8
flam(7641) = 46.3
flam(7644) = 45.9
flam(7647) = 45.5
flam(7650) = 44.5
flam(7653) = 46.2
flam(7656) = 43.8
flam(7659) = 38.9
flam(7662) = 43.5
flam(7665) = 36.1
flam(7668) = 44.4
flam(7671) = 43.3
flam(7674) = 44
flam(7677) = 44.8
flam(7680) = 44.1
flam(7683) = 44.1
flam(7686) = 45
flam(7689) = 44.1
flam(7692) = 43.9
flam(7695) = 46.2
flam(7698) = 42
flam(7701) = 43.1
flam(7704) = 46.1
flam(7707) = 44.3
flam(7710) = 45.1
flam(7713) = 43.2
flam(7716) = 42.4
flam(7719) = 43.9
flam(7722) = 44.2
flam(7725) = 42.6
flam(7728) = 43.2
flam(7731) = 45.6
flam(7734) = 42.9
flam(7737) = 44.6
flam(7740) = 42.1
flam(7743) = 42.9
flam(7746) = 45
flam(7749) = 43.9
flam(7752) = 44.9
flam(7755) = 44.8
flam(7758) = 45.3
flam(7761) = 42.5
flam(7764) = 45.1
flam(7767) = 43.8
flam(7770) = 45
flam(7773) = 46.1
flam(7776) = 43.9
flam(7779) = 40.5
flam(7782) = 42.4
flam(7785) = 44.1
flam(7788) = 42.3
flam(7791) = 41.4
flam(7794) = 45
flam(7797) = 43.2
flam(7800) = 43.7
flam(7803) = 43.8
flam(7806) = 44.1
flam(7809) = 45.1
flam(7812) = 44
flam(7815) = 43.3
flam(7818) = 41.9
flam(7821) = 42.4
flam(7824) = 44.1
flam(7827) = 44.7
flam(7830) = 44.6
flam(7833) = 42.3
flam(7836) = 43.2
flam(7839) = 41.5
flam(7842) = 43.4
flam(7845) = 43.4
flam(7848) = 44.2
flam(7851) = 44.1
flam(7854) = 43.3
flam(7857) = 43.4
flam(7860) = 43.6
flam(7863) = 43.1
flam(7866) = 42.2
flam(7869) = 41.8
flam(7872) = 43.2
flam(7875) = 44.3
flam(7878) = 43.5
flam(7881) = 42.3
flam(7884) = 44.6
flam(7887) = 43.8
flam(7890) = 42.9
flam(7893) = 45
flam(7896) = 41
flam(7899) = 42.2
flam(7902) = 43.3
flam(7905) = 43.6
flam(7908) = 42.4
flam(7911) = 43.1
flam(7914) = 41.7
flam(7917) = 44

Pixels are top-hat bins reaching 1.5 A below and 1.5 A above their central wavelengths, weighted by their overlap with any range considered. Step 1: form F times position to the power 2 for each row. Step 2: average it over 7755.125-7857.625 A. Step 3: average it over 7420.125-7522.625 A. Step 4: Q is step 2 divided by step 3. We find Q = 1.1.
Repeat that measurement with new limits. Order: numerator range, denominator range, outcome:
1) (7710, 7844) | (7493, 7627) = 1.04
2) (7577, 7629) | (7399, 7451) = 1.07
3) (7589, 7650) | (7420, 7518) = 1.06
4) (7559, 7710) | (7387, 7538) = 1.05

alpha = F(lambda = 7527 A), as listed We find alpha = 44.7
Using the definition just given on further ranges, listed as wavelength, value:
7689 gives 44.1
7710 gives 45.1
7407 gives 44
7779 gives 40.5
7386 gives 44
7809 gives 45.1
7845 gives 43.4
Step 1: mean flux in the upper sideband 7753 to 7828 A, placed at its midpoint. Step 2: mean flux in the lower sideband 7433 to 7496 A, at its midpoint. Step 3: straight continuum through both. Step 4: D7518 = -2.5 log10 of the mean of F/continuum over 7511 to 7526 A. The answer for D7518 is -0.02 mag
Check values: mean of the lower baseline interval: 44.3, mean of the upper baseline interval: 43.7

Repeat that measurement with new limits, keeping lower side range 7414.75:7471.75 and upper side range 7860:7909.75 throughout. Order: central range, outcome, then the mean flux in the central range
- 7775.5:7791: 0.02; 42.4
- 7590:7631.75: -0.02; 44.6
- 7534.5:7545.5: -0.03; 44.9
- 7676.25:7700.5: -0.02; 44.2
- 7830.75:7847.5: 0.01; 42.9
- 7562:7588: -0.01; 44.1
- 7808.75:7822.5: 0.00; 43.2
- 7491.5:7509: 0.01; 43.4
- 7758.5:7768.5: -0.01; 44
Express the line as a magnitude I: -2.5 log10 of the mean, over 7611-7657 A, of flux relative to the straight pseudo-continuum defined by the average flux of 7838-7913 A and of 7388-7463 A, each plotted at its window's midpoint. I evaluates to -0.02 mag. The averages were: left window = 43.9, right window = 43.2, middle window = 44.5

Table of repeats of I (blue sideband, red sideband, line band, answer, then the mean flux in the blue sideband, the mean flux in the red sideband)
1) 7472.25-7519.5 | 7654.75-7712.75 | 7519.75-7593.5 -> -0.009 mag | 44.3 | 43.5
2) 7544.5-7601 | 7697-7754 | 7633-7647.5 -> -0.027 mag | 44.4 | 43.8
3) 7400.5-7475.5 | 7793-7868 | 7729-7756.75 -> -0.012 mag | 43.9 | 43.5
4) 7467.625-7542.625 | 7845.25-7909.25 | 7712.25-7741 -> 0.006 mag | 44.5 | 43.2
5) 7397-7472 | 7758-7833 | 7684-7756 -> -0.008 mag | 43.9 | 43.6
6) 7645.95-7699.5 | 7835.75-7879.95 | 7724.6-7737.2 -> -0.009 mag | 43.6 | 43.2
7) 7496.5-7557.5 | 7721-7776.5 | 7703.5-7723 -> 0.003 mag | 44.5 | 44.1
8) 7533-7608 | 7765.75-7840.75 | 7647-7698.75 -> 0.014 mag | 44.6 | 43.5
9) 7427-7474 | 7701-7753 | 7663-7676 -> 0.046 mag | 44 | 43.9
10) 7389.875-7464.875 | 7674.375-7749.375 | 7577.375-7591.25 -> 0.004 mag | 43.9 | 44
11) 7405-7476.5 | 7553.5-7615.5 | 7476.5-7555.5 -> -0.007 mag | 44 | 44.6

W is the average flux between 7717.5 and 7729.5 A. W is 43.5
